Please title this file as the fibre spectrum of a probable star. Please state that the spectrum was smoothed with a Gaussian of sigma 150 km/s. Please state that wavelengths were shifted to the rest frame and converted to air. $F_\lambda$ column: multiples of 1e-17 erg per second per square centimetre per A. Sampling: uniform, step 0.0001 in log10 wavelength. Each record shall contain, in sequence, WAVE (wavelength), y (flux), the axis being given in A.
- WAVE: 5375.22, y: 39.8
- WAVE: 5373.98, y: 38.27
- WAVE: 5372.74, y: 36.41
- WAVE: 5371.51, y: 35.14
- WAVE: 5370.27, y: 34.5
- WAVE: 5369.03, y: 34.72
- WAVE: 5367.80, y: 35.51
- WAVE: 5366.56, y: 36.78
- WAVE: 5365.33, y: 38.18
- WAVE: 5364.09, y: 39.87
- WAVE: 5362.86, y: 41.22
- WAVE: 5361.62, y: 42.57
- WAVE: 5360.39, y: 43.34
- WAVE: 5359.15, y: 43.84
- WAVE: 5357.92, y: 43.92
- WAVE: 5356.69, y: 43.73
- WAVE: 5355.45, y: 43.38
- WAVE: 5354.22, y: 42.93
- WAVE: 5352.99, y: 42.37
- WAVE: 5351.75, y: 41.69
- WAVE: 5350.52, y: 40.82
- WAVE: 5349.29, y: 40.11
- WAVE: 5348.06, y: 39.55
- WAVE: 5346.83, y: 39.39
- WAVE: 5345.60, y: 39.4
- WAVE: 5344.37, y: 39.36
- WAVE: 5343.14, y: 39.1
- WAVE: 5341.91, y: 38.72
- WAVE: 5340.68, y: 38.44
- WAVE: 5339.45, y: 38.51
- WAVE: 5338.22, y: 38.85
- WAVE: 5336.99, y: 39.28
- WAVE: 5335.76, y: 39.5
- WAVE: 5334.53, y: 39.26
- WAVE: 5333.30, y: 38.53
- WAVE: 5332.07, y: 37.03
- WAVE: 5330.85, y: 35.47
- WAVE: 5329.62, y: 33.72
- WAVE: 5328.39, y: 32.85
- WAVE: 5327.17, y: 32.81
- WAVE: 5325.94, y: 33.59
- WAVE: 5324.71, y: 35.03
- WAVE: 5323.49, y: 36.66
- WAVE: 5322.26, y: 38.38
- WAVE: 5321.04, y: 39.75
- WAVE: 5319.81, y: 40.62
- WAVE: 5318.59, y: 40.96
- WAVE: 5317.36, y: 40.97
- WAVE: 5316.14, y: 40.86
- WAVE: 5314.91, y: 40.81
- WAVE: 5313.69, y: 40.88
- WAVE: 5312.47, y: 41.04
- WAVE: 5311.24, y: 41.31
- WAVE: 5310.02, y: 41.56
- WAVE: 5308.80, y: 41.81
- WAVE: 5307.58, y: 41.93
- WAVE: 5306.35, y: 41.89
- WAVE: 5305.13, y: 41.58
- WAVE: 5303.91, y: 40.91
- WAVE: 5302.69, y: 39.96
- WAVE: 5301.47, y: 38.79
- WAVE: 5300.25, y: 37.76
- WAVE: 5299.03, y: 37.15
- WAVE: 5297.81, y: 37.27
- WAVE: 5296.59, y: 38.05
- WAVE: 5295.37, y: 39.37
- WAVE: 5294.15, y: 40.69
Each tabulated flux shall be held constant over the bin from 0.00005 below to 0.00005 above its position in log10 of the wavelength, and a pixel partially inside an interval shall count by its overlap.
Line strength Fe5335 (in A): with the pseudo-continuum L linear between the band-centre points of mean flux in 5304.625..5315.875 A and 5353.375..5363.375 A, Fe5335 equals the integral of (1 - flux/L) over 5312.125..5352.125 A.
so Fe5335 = 3.5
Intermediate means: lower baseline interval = 41.4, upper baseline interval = 43.1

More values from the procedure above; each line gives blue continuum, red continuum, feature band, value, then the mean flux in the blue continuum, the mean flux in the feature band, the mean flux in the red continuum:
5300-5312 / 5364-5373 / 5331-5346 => -0.1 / 40.8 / 38.7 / 36.2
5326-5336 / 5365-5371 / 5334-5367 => -4.3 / 35.9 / 40.6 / 35.8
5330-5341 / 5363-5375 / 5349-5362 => -1.8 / 38.2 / 42.7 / 36.9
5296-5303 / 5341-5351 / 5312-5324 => -0.4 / 38.1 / 40.1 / 39.5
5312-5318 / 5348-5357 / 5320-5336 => 1.9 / 40.9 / 36.4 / 41.9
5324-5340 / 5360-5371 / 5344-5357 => -1.2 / 36.5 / 41.1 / 38.4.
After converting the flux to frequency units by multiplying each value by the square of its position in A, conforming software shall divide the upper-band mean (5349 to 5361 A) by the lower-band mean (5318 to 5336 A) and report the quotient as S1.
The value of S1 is 1.17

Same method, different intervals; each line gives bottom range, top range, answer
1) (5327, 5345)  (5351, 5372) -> 1.08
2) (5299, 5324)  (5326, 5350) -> 0.95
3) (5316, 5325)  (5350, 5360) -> 1.11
